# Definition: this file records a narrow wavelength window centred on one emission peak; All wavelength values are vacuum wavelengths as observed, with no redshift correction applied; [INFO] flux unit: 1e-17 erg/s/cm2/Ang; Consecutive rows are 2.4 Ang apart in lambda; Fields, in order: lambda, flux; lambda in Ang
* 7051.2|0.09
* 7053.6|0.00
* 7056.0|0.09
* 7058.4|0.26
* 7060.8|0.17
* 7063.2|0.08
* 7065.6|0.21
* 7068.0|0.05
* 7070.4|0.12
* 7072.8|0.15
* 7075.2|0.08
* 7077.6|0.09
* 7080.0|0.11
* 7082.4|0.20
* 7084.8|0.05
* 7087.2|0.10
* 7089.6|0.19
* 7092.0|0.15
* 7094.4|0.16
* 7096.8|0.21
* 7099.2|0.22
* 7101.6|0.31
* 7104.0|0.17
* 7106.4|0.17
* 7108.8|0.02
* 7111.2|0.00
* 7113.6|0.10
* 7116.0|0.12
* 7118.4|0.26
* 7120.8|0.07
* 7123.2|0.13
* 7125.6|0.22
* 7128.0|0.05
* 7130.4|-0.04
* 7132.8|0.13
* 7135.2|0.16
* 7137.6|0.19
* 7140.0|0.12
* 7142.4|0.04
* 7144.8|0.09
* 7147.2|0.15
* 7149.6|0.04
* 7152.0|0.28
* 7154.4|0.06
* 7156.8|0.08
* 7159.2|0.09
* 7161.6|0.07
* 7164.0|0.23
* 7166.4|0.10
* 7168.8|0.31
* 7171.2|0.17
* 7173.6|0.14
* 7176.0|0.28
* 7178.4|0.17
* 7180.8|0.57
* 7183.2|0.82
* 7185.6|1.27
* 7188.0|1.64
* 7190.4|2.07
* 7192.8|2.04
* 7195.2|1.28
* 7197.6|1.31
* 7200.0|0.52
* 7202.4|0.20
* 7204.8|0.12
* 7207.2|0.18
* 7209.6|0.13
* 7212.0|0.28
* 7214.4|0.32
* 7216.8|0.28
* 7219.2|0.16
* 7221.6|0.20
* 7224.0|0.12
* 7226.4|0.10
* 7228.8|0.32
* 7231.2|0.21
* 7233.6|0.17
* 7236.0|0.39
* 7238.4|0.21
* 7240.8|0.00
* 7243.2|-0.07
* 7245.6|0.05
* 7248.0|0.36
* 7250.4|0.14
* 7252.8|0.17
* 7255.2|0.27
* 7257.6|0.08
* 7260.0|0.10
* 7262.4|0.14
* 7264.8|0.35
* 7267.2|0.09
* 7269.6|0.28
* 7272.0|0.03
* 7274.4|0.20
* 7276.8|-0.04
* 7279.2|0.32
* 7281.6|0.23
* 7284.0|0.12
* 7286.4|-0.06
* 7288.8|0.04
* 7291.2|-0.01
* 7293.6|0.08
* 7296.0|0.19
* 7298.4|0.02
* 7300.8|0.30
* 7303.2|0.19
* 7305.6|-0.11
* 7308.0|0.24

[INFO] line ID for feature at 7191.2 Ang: [O II] 3727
